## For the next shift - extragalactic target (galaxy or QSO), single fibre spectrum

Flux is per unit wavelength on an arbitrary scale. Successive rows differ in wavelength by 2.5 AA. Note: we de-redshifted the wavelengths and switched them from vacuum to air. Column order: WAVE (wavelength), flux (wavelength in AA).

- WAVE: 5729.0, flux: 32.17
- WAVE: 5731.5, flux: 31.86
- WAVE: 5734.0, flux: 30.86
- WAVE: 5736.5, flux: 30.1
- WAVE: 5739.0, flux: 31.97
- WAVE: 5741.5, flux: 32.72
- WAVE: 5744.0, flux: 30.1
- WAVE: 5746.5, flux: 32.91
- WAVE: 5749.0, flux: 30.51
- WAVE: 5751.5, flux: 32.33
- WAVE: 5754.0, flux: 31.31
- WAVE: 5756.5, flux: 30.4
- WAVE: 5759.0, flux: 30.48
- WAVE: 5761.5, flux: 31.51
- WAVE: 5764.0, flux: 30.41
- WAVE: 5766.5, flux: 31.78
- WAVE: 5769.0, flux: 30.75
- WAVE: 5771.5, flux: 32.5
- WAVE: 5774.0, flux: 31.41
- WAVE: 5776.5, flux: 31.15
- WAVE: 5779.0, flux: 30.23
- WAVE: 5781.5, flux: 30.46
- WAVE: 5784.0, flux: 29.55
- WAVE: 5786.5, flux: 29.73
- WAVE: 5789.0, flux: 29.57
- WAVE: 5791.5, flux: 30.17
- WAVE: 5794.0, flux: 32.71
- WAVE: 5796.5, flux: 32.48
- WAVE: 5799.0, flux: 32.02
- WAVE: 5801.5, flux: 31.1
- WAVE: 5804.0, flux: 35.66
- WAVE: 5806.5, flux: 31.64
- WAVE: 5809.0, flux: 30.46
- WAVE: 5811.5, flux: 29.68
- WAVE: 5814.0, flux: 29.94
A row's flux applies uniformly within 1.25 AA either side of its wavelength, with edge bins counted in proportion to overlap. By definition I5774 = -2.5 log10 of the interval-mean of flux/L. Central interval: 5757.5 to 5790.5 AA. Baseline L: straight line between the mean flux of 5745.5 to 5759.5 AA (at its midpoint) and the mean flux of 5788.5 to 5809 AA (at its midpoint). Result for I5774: 0.03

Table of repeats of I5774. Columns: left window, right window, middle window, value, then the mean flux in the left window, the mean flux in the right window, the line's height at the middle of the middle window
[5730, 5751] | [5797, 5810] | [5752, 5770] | 0.02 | 31.4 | 32.2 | 31.7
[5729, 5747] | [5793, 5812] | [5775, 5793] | 0.06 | 31.5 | 32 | 31.9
